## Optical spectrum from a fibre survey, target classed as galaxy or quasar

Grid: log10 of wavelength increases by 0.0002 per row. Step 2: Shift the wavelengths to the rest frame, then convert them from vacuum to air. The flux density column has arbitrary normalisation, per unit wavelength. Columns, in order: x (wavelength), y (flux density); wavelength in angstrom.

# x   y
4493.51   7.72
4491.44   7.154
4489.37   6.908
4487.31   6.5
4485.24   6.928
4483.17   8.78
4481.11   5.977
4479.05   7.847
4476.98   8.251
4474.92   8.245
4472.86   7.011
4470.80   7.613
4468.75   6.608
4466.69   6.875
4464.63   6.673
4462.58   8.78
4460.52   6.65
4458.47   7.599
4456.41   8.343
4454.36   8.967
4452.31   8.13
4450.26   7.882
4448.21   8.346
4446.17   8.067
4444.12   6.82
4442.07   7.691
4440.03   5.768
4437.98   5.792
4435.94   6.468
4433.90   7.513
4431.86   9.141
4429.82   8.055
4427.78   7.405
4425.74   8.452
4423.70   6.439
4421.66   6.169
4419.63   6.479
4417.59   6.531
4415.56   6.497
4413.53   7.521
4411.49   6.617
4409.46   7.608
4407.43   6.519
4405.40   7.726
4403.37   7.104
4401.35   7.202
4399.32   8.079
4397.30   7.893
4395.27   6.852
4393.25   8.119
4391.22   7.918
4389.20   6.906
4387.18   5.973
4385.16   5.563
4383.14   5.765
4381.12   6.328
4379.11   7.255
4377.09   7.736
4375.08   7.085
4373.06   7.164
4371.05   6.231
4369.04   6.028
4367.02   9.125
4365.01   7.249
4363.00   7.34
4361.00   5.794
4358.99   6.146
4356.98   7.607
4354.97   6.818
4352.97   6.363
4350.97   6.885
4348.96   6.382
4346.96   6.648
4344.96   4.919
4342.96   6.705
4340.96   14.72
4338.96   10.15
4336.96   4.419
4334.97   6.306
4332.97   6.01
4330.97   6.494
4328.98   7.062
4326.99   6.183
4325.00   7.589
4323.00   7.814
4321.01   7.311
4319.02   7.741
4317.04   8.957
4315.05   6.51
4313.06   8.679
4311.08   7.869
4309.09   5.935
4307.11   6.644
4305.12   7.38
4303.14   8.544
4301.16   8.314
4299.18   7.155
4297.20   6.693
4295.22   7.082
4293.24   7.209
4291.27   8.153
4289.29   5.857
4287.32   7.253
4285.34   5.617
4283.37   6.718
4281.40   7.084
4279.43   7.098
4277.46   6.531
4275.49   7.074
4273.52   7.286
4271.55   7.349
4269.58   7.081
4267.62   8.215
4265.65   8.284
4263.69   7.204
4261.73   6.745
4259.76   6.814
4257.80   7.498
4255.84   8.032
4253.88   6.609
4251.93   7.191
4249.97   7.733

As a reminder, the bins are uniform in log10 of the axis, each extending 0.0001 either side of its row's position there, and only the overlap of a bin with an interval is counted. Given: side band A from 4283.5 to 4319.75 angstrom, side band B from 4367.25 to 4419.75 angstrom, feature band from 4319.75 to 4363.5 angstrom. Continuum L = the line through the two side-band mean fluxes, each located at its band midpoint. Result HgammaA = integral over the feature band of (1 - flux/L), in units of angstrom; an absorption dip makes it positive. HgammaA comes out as 0.5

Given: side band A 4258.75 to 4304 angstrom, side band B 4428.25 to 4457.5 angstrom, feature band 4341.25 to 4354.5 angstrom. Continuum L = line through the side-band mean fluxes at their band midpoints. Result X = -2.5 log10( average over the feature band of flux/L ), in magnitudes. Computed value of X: 0.09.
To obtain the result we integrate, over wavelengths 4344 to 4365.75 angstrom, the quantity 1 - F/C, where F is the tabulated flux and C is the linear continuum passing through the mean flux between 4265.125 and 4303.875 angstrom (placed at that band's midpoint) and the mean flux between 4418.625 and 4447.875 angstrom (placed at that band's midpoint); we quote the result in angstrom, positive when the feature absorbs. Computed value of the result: 2.0 angstrom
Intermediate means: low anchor 7.21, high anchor 7.19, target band 6.56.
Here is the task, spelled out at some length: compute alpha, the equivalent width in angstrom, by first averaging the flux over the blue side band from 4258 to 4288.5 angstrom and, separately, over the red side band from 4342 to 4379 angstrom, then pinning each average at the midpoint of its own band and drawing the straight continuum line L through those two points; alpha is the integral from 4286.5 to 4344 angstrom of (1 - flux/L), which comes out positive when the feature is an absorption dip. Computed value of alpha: -4.33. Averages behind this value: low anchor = 7.09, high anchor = 6.8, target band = 7.47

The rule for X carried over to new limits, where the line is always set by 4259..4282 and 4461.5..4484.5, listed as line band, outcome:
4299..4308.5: -0.04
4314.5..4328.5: -0.02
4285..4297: 0.05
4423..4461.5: -0.01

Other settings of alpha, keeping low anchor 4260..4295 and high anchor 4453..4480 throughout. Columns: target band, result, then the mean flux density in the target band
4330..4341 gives -0.3 angstrom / 7.43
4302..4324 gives -1.2 angstrom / 7.59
